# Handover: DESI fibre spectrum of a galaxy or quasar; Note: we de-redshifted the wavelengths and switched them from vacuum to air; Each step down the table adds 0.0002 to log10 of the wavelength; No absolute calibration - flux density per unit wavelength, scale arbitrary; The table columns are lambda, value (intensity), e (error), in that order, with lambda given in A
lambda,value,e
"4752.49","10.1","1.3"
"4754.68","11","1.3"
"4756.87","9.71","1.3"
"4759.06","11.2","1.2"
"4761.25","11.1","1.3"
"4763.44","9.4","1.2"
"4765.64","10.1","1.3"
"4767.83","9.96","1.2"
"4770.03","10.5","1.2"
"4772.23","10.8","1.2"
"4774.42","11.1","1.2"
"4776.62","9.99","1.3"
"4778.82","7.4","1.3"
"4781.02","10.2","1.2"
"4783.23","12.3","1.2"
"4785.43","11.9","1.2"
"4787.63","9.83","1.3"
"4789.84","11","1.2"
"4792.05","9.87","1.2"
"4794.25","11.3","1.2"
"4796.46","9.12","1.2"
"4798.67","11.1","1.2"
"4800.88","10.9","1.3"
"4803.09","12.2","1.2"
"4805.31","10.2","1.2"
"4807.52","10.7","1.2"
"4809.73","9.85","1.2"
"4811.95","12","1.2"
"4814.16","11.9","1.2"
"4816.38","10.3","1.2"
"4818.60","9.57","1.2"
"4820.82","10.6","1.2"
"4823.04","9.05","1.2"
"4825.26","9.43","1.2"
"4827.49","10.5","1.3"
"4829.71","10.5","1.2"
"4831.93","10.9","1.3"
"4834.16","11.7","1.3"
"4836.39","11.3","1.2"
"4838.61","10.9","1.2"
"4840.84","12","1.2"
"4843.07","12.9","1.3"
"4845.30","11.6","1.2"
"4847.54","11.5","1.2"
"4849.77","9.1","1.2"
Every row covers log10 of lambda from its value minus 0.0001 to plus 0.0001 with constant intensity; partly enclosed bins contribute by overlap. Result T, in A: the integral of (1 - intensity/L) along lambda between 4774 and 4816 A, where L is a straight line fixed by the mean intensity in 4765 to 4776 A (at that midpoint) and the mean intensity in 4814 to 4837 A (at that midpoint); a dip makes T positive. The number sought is -0.8 A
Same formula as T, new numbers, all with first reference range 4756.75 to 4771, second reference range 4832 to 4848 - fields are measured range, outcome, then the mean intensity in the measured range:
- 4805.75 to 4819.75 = 0.6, 10.7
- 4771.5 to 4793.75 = 0.4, 10.5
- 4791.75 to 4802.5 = 0.3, 10.6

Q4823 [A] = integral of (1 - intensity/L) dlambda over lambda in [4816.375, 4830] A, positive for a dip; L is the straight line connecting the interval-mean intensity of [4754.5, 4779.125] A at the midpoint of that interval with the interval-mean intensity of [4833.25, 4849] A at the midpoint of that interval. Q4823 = 1.6 A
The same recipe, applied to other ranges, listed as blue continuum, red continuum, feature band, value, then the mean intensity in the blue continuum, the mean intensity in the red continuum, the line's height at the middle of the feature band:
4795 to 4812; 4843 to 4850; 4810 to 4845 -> 0.4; 10.7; 11.3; 11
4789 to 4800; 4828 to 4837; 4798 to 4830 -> 0.5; 10.5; 11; 10.8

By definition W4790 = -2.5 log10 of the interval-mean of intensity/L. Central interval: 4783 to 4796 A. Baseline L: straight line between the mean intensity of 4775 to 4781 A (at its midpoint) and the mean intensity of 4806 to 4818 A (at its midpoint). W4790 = -0.118 mag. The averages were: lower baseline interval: 9.18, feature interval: 10.9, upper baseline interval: 10.9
